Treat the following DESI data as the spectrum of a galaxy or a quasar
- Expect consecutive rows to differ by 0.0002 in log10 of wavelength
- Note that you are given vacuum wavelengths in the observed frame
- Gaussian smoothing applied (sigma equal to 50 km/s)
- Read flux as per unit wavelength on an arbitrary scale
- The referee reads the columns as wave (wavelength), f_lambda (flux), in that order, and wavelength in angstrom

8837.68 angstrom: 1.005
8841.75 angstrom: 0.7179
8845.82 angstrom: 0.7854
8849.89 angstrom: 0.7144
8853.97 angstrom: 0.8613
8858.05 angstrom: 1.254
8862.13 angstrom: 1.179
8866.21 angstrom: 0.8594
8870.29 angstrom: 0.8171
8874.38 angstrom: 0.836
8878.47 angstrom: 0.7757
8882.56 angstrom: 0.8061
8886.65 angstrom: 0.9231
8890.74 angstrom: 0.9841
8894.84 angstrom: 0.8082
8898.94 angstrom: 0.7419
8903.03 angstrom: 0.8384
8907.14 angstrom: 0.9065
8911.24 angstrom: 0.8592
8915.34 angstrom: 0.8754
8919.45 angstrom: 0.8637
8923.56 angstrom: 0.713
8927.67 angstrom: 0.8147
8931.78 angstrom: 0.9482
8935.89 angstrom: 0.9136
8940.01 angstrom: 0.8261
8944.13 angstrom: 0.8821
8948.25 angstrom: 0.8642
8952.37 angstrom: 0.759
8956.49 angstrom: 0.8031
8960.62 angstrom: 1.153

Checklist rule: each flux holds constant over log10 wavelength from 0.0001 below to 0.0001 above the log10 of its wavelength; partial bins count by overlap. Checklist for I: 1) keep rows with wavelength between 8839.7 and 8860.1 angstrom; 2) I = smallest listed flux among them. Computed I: 0.7144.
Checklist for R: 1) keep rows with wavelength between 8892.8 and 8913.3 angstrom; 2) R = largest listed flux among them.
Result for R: 0.9065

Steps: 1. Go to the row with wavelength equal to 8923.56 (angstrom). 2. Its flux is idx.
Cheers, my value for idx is 0.713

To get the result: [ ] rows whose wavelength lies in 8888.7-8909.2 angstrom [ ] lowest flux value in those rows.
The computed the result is 0.7419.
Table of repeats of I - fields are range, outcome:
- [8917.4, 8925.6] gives 0.713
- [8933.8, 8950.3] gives 0.8261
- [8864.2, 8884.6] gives 0.7757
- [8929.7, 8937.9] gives 0.9136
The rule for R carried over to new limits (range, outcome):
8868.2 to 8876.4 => 0.836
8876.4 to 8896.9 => 0.9841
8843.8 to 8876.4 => 1.254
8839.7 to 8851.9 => 0.7854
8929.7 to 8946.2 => 0.9482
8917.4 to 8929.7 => 0.8637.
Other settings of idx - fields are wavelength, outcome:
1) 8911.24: 0.8592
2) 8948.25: 0.8642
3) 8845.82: 0.7854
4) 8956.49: 0.8031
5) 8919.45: 0.8637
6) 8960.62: 1.153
